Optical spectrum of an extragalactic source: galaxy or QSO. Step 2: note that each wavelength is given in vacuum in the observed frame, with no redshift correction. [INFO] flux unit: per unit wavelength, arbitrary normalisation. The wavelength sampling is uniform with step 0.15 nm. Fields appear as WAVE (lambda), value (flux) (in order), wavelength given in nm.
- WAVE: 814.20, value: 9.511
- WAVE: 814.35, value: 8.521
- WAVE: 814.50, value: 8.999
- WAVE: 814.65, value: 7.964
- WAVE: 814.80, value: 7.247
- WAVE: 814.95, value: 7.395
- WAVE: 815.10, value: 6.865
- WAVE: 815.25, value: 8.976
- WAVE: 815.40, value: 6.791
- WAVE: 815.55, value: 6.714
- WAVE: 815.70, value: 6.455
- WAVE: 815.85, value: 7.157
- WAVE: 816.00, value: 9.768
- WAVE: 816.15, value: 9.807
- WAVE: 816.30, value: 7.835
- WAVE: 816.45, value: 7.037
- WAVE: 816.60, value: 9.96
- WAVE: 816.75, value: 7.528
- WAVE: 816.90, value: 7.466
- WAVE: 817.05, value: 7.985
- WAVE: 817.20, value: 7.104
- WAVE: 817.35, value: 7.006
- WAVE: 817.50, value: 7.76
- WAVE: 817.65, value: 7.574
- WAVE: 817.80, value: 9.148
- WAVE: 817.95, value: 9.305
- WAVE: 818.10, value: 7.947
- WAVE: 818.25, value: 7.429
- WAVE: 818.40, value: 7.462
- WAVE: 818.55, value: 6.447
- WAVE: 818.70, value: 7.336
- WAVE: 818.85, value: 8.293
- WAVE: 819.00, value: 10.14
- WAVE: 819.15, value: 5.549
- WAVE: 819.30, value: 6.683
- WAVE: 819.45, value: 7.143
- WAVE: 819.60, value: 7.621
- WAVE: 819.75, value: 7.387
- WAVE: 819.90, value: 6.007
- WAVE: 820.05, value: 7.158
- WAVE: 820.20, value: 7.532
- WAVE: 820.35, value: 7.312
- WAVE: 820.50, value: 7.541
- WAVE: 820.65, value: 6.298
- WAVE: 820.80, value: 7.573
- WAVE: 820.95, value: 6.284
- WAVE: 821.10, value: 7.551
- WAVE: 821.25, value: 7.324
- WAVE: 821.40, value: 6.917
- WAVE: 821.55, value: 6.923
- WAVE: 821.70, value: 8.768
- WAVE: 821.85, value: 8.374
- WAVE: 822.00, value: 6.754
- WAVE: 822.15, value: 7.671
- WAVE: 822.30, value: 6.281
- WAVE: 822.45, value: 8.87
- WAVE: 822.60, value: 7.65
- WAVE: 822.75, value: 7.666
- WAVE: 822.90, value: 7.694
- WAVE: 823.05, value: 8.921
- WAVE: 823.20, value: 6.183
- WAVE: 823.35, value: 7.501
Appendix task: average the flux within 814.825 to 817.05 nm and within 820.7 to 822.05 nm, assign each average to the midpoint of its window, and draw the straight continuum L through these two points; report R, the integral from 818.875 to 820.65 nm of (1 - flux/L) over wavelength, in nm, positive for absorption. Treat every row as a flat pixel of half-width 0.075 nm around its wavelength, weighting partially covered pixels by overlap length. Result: 0.06 nm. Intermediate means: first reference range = 7.83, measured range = 7.27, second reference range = 7.38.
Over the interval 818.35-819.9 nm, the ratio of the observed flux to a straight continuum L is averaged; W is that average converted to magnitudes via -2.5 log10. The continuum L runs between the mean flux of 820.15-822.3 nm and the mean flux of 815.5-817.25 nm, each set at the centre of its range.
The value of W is 0.03 mag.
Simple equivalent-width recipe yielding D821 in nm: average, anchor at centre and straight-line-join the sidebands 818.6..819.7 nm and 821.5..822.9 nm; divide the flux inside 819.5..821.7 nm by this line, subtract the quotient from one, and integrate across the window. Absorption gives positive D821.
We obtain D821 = 0.12 nm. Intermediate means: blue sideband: 7.51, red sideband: 7.68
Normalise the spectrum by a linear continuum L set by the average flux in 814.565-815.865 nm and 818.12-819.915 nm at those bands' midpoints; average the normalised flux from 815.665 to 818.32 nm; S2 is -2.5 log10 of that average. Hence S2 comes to -0.10 mag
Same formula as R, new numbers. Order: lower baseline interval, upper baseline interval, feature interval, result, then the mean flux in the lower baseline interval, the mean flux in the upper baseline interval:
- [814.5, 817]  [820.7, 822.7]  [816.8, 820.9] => 0.085 nm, 7.85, 7.45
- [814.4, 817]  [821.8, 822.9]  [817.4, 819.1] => -0.054 nm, 7.89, 7.6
